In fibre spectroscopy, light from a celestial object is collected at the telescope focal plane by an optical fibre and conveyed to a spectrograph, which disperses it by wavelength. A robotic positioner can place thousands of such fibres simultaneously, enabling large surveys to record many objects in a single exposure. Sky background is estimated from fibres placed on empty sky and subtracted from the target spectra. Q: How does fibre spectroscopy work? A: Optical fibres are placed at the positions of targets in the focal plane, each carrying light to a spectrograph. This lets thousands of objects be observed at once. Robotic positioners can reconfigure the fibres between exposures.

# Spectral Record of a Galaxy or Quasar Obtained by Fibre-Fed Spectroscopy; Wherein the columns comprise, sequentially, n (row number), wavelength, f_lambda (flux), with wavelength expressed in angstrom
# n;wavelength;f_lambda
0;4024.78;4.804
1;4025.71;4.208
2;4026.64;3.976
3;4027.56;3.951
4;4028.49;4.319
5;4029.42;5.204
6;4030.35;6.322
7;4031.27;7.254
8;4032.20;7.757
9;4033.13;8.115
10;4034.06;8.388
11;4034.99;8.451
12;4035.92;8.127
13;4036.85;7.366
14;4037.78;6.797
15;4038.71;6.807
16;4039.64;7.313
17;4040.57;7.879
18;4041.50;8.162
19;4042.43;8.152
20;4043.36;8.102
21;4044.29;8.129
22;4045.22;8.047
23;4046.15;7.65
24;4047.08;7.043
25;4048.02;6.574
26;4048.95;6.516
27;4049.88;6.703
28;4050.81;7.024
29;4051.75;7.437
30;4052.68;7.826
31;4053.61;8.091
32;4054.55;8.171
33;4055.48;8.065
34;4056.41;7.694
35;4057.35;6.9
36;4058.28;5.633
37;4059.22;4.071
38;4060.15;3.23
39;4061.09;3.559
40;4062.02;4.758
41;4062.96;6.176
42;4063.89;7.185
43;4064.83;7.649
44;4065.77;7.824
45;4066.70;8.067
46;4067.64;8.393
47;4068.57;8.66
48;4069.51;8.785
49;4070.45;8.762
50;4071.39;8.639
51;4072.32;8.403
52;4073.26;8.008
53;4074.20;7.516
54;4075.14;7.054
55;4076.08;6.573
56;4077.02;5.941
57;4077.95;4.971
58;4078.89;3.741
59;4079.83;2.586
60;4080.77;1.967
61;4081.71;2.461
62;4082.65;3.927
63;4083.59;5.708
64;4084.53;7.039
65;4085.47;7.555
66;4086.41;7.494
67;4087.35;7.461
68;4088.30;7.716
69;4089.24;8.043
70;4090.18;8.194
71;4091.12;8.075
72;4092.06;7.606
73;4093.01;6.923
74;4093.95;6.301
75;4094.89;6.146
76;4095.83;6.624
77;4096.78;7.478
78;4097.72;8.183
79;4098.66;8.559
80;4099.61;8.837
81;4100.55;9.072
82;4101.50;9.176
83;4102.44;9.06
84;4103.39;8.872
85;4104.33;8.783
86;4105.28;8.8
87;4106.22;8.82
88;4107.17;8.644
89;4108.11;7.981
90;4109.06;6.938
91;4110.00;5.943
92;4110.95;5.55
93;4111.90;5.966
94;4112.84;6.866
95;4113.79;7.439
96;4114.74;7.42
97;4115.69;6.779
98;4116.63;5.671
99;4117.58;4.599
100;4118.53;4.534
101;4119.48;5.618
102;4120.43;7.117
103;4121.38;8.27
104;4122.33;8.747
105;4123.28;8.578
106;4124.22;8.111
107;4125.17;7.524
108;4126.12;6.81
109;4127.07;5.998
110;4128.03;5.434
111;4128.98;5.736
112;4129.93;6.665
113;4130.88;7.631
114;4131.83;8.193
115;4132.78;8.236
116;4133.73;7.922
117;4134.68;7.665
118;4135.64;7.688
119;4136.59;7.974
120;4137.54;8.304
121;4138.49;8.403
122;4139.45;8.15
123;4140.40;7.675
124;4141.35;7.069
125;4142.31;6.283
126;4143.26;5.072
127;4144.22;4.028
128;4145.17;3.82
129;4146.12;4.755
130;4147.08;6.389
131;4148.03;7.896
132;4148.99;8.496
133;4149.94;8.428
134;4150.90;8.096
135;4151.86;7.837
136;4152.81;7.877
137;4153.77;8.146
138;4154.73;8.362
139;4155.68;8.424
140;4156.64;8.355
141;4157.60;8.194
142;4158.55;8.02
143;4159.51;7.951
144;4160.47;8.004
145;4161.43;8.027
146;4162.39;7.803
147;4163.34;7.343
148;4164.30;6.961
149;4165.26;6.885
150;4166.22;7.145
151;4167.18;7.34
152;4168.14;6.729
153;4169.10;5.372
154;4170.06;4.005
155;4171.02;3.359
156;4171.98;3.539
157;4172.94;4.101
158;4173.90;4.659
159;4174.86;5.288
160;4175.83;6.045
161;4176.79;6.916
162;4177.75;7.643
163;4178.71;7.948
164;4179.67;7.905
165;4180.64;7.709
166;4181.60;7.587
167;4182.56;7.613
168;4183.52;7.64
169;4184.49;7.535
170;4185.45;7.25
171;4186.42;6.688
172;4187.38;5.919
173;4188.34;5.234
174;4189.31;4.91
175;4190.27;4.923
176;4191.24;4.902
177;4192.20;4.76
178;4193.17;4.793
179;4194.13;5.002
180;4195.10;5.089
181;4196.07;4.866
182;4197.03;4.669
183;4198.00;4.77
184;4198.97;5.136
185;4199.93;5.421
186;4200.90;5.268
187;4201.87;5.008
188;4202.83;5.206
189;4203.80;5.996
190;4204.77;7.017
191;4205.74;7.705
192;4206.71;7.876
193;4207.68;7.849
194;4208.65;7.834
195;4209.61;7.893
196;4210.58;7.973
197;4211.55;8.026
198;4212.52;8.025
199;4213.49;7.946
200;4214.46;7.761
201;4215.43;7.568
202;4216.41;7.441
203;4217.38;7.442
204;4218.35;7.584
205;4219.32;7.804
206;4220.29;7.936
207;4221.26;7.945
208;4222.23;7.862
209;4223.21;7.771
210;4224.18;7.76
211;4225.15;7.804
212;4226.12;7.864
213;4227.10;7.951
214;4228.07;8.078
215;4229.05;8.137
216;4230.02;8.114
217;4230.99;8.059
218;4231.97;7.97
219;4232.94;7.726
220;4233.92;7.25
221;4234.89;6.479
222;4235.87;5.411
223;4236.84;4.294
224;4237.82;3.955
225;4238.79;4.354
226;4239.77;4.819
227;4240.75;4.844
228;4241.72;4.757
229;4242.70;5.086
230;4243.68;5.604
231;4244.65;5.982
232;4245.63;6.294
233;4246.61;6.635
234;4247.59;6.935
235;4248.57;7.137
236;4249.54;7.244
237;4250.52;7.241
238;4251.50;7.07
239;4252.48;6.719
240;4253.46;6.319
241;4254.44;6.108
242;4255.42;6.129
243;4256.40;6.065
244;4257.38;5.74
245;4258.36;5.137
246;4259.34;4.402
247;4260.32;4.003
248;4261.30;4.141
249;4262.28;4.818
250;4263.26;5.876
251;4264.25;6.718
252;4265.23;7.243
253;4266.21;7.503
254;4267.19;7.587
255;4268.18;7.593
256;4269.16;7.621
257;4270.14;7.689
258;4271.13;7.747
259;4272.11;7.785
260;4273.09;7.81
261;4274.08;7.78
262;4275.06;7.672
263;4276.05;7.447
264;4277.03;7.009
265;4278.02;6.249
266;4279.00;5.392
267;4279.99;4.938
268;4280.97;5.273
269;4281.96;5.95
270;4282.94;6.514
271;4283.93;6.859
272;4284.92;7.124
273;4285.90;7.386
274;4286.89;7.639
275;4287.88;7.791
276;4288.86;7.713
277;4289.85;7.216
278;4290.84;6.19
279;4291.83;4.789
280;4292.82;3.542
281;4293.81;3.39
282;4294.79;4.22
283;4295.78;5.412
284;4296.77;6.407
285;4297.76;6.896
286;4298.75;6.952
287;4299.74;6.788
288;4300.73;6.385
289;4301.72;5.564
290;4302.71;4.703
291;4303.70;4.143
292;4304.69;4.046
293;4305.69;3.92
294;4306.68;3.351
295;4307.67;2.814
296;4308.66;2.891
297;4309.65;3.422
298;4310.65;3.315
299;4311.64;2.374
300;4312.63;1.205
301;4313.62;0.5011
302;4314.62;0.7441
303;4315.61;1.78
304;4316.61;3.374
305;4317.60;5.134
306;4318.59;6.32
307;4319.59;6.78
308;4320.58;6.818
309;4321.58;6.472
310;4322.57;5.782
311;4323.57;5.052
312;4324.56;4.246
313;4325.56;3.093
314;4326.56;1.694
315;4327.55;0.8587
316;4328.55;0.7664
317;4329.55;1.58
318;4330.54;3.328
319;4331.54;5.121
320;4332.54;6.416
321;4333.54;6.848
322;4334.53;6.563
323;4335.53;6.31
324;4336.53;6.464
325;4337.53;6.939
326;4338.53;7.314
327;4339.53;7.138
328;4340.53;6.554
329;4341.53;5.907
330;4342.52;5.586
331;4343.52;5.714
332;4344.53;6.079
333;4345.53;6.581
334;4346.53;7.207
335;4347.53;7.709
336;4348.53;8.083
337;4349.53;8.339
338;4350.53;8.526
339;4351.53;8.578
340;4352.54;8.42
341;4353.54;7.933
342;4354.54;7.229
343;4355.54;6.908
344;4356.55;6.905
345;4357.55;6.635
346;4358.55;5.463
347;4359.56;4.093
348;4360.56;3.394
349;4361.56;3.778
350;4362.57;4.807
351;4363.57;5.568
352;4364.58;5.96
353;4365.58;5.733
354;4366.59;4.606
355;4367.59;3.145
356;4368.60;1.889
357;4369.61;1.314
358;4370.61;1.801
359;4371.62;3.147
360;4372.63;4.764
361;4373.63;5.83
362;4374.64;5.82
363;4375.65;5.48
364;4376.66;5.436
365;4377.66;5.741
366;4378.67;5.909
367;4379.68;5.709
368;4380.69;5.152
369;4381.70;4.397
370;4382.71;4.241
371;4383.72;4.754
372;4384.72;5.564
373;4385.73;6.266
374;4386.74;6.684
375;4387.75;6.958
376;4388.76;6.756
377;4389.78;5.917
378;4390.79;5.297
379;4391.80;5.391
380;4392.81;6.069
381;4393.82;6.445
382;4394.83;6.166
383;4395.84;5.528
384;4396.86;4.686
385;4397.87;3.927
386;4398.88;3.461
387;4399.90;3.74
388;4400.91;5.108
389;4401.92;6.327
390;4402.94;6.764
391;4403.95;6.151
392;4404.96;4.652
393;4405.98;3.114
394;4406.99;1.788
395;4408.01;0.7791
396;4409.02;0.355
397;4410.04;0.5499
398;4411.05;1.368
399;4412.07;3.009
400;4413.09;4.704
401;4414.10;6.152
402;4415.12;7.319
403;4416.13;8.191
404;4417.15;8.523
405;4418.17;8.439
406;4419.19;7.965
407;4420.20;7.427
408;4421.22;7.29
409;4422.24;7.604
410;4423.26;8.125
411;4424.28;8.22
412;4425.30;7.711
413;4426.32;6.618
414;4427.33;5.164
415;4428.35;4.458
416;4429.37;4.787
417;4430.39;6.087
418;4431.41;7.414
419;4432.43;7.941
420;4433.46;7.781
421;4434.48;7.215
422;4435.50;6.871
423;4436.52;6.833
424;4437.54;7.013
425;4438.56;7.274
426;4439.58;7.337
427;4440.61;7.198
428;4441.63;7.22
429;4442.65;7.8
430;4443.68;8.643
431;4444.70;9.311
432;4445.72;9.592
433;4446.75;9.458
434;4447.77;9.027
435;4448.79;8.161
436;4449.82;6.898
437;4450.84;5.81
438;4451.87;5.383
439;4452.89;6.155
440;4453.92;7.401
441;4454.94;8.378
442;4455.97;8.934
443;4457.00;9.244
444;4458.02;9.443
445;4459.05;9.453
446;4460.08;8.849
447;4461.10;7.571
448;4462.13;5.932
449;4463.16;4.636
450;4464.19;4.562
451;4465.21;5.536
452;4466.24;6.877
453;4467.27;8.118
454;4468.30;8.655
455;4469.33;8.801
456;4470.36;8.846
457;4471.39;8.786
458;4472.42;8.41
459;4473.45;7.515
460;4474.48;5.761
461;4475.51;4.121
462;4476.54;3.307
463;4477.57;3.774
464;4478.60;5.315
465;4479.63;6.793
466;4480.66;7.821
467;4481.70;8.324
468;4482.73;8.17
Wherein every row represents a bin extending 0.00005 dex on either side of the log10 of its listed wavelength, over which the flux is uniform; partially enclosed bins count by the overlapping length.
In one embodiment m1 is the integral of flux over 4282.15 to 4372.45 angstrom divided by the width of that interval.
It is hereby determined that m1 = 5.2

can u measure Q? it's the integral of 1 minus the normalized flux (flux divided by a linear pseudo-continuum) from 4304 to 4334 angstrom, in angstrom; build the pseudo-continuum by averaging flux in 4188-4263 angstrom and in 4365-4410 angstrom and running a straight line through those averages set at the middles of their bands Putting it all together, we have 9.6 angstrom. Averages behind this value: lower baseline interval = 6.39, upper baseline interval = 4.7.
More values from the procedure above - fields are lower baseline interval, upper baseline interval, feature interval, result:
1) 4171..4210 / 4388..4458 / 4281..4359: 9.64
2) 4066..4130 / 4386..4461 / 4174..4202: 3.60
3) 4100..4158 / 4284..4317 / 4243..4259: -2.66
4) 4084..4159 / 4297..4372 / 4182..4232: -3.31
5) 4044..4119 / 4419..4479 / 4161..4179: 2.27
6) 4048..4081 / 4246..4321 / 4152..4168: -3.92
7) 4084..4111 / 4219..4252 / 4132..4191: 3.45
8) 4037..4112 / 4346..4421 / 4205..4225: -4.66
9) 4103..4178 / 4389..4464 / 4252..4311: 6.78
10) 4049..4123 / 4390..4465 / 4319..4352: 3.87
